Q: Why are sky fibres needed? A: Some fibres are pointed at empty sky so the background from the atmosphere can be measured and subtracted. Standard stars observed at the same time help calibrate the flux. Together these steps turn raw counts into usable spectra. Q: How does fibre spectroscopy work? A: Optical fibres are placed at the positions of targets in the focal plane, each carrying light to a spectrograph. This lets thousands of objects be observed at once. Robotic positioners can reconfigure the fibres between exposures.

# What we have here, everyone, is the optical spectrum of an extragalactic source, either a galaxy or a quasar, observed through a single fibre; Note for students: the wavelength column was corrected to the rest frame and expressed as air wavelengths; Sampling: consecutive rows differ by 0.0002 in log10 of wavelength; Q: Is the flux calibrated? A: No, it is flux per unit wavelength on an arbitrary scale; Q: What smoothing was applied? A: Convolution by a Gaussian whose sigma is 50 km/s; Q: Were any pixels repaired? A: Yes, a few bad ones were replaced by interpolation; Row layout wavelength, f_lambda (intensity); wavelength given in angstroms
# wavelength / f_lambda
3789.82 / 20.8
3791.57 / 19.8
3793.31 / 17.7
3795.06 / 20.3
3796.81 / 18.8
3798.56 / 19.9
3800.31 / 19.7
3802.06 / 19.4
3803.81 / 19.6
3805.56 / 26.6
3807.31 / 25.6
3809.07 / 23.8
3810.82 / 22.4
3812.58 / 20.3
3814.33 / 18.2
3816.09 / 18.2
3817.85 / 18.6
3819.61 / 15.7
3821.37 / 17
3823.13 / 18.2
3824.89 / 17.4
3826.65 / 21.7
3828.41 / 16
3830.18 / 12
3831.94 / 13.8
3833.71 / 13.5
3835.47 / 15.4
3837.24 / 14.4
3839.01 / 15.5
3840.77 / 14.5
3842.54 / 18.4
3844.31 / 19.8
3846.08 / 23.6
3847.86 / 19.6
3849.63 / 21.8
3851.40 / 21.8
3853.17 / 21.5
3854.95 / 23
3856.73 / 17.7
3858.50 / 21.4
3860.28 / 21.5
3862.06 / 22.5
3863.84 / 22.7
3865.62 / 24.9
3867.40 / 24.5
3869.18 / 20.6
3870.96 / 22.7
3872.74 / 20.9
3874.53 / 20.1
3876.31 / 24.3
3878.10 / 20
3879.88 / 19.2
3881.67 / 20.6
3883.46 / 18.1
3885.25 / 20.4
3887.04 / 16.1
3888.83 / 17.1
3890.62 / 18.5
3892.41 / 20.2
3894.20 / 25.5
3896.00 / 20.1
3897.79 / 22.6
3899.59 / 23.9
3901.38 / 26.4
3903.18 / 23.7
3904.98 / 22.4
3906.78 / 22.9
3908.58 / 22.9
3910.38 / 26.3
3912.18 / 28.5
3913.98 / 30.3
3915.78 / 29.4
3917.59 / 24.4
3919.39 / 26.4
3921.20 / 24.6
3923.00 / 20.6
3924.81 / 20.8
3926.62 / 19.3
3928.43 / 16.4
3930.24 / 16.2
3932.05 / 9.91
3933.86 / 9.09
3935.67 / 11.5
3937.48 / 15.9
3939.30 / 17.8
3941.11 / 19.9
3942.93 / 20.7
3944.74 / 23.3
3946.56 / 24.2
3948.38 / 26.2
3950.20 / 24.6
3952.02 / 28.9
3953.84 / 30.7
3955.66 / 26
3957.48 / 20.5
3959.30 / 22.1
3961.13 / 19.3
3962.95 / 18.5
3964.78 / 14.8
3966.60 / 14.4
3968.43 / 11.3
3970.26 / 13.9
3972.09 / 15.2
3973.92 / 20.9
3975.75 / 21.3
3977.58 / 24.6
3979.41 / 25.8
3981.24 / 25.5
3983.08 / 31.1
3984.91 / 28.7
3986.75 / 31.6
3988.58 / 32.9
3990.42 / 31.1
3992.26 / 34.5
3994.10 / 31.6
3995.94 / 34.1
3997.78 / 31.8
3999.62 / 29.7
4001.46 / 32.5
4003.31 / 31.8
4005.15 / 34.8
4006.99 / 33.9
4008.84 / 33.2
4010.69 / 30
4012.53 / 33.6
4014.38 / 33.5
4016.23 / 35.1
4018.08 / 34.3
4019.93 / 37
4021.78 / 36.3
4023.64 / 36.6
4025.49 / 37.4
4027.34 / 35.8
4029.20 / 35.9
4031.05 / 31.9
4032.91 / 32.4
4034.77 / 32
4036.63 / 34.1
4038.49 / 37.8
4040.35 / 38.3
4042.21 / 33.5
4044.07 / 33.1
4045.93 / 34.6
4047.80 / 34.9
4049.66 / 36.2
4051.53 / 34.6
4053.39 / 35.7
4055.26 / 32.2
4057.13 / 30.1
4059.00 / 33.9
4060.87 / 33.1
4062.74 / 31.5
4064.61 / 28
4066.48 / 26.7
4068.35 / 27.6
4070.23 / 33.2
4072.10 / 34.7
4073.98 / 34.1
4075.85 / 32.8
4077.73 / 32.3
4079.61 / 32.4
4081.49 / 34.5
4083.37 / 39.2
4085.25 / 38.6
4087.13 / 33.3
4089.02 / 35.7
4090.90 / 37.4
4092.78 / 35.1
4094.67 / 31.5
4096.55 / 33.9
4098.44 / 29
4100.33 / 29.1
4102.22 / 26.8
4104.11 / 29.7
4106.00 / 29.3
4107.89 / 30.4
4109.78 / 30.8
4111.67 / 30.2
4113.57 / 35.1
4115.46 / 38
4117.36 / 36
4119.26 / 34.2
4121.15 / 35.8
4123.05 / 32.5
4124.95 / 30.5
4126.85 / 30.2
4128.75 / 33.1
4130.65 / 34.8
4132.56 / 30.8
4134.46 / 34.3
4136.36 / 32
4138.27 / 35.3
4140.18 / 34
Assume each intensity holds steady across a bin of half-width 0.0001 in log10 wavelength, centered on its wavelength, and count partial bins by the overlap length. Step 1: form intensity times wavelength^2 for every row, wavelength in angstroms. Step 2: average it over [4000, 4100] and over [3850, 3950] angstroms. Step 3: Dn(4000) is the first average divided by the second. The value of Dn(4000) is 1.7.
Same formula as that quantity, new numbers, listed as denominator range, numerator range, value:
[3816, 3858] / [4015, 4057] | 2.15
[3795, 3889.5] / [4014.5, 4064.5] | 1.93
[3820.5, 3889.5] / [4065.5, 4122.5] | 1.92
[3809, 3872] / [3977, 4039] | 1.85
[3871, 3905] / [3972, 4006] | 1.46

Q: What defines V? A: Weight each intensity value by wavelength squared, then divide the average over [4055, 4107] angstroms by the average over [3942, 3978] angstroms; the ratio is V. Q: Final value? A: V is 1.64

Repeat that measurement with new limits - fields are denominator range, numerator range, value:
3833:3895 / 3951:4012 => 1.39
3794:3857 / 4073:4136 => 2.00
